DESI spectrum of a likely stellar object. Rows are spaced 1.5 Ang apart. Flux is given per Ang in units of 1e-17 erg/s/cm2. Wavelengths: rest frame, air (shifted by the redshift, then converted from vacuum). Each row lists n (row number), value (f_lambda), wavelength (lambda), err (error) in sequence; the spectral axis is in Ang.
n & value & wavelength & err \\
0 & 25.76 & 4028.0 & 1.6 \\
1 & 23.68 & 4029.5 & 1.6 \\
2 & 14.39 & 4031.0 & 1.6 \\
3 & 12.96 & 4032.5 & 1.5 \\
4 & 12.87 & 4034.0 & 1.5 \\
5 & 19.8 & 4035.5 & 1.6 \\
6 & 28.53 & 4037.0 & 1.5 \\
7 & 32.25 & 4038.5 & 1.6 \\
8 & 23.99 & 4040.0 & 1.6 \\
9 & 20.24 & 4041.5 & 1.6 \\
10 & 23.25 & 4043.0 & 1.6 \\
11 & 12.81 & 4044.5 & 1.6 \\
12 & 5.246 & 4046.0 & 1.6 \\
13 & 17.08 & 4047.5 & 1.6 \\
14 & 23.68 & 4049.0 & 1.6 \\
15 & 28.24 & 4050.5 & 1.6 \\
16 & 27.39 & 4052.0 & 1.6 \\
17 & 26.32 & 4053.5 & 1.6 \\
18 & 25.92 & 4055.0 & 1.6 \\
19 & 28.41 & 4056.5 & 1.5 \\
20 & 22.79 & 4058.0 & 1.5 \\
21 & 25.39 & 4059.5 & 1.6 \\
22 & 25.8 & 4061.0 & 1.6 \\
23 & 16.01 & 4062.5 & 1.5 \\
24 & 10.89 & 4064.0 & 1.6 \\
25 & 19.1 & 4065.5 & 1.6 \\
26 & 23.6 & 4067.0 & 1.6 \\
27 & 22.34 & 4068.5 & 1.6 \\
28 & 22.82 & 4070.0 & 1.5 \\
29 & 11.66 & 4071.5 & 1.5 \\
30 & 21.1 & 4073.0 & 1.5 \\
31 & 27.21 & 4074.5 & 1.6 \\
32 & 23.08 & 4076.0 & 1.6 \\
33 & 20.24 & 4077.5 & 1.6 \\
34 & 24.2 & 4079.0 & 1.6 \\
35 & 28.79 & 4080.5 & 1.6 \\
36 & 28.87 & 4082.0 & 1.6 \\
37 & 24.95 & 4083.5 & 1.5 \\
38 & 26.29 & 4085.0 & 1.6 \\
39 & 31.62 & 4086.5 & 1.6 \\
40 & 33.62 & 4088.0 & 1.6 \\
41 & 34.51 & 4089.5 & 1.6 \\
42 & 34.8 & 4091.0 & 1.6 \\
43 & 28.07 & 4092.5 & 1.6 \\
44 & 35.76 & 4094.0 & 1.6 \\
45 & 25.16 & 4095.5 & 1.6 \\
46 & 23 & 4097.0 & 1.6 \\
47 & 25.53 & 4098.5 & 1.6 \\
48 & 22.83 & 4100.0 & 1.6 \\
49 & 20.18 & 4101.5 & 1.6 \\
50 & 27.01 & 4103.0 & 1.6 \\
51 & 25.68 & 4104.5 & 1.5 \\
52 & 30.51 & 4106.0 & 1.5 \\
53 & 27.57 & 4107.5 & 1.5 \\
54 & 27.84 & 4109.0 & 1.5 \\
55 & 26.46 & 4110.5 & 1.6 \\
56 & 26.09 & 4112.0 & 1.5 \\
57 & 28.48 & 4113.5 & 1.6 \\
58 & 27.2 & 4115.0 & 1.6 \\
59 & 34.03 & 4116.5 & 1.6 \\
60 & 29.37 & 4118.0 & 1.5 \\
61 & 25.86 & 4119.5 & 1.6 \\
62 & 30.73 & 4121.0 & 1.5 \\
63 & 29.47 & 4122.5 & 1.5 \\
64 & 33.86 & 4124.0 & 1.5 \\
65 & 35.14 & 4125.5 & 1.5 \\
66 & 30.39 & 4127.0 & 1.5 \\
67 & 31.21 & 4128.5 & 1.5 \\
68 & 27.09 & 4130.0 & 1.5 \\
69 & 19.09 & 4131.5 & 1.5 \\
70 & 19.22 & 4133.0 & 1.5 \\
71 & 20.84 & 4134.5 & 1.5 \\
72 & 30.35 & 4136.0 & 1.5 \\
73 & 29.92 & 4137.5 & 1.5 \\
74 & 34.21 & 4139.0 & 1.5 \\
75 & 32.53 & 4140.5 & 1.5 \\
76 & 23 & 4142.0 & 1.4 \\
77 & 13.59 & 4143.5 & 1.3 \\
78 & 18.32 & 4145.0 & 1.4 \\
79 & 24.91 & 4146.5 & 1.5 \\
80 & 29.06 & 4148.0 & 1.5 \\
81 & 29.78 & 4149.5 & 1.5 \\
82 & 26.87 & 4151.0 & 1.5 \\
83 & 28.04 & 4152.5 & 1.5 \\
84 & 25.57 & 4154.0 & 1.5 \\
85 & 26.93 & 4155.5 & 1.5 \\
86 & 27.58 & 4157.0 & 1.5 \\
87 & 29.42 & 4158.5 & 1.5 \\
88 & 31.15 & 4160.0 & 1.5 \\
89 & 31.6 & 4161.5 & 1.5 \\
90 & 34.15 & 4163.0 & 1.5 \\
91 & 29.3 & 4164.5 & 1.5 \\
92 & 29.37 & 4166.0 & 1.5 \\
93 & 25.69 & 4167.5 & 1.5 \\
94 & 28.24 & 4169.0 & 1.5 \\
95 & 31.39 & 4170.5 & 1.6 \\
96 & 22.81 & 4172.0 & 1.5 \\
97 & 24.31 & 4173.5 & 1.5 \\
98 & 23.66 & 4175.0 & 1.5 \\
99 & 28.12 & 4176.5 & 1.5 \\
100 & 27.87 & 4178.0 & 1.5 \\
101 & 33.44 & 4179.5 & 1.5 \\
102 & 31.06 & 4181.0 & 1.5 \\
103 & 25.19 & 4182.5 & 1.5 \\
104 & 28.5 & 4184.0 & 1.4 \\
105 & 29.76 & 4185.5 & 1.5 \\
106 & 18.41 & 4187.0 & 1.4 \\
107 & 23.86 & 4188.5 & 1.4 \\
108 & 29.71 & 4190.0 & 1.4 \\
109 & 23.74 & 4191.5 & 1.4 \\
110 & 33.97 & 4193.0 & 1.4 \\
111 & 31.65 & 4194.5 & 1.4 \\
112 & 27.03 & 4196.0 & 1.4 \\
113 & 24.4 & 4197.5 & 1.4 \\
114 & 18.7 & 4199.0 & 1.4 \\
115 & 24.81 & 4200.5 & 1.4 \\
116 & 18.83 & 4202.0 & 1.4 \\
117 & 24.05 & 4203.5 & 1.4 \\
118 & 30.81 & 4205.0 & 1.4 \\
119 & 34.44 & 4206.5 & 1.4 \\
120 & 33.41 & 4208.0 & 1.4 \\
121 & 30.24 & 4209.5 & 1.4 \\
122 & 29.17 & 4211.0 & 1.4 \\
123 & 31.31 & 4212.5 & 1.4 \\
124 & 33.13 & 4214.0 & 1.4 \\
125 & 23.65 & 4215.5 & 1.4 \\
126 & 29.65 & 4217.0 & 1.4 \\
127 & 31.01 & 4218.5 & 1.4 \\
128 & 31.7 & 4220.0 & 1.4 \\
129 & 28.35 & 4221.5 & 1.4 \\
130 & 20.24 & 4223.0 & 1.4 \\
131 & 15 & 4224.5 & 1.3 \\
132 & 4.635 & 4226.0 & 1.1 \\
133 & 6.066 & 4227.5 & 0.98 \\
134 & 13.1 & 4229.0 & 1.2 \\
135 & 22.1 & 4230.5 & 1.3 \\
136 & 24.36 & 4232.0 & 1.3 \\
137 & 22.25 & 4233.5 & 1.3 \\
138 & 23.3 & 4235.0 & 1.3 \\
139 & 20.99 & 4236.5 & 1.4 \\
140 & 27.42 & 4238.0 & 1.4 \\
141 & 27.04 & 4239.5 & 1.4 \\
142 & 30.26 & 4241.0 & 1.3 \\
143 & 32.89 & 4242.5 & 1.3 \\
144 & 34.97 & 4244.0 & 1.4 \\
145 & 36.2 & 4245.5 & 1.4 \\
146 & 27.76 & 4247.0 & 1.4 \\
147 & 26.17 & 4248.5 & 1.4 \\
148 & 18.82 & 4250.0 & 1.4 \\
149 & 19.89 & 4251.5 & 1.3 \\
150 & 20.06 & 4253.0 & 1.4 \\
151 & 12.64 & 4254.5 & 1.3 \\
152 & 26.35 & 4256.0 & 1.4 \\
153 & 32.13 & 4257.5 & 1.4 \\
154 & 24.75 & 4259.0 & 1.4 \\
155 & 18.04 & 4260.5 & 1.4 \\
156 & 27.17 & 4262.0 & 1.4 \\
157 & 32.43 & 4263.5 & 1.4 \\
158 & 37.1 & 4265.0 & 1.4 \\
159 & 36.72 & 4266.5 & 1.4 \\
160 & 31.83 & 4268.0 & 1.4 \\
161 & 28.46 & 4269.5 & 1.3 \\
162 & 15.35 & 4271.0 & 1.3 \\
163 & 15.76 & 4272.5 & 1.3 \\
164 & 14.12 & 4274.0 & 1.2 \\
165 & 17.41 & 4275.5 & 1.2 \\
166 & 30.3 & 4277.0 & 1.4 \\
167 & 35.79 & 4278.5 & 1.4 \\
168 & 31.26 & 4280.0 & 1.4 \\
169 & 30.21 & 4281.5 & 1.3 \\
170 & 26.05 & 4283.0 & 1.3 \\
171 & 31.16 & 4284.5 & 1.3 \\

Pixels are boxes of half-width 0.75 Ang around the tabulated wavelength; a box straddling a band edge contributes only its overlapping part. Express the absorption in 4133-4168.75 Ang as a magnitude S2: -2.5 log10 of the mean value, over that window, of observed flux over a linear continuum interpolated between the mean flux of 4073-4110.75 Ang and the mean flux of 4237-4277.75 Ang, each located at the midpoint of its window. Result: -0.022 mag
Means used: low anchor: 27.2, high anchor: 26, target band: 27.3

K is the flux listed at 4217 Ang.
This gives 29.65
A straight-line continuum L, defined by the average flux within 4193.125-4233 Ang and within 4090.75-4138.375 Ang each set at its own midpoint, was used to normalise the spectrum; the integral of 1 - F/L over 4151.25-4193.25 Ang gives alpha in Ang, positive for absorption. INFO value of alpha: -3.0 Ang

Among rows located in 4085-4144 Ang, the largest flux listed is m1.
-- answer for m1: 35.76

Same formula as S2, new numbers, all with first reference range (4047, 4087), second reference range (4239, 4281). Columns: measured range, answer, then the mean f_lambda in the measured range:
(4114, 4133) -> -0.19 mag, 29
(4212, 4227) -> 0.06 mag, 24.4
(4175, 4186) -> -0.14 mag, 28.7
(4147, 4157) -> -0.12 mag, 27.6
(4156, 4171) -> -0.19 mag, 29.7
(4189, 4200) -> -0.06 mag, 26.9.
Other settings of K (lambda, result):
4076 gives 23.08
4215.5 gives 23.65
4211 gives 29.17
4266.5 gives 36.72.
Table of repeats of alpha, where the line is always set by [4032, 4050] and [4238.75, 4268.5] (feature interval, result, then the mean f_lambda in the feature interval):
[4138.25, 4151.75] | -1.3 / 25.8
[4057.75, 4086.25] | -2.4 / 22.5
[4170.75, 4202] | -1.7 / 26.4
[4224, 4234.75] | 4.4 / 15.7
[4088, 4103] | -4.4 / 28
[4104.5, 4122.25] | -4.9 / 28.5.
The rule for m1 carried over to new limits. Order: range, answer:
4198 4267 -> 37.1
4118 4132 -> 35.14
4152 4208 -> 34.44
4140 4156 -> 32.53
